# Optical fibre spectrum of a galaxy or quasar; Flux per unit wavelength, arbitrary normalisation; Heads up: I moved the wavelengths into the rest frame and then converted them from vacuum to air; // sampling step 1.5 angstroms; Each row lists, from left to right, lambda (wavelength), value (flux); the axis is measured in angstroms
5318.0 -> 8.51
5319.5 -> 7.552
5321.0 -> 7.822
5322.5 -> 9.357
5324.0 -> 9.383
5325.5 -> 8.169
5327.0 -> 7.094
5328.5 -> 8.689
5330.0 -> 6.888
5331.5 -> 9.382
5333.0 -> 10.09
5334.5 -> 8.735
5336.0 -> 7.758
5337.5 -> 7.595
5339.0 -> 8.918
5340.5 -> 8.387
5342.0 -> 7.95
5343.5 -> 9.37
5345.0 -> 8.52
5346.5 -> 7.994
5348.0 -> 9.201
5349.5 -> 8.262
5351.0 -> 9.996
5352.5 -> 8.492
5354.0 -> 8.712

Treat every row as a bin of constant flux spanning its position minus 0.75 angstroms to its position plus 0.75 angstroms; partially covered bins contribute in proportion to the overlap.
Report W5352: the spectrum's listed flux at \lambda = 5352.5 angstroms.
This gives 8.492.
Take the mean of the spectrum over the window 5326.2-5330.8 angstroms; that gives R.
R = 7.58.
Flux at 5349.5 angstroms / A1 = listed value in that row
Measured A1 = 8.262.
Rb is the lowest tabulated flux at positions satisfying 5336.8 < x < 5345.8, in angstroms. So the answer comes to 7.595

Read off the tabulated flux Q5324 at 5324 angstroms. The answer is 9.383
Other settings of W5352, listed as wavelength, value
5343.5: 9.37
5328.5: 8.689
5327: 7.094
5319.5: 7.552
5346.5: 7.994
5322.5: 9.357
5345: 8.52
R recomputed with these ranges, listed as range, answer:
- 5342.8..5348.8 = 8.76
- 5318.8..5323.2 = 8.24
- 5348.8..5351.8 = 9.13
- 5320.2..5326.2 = 8.68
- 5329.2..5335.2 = 8.77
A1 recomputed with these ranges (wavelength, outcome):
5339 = 8.918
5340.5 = 8.387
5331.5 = 9.382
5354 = 8.712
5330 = 6.888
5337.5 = 7.595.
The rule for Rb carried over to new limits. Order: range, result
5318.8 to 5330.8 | 6.888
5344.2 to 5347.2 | 7.994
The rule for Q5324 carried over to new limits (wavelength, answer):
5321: 7.822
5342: 7.95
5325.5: 8.169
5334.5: 8.735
